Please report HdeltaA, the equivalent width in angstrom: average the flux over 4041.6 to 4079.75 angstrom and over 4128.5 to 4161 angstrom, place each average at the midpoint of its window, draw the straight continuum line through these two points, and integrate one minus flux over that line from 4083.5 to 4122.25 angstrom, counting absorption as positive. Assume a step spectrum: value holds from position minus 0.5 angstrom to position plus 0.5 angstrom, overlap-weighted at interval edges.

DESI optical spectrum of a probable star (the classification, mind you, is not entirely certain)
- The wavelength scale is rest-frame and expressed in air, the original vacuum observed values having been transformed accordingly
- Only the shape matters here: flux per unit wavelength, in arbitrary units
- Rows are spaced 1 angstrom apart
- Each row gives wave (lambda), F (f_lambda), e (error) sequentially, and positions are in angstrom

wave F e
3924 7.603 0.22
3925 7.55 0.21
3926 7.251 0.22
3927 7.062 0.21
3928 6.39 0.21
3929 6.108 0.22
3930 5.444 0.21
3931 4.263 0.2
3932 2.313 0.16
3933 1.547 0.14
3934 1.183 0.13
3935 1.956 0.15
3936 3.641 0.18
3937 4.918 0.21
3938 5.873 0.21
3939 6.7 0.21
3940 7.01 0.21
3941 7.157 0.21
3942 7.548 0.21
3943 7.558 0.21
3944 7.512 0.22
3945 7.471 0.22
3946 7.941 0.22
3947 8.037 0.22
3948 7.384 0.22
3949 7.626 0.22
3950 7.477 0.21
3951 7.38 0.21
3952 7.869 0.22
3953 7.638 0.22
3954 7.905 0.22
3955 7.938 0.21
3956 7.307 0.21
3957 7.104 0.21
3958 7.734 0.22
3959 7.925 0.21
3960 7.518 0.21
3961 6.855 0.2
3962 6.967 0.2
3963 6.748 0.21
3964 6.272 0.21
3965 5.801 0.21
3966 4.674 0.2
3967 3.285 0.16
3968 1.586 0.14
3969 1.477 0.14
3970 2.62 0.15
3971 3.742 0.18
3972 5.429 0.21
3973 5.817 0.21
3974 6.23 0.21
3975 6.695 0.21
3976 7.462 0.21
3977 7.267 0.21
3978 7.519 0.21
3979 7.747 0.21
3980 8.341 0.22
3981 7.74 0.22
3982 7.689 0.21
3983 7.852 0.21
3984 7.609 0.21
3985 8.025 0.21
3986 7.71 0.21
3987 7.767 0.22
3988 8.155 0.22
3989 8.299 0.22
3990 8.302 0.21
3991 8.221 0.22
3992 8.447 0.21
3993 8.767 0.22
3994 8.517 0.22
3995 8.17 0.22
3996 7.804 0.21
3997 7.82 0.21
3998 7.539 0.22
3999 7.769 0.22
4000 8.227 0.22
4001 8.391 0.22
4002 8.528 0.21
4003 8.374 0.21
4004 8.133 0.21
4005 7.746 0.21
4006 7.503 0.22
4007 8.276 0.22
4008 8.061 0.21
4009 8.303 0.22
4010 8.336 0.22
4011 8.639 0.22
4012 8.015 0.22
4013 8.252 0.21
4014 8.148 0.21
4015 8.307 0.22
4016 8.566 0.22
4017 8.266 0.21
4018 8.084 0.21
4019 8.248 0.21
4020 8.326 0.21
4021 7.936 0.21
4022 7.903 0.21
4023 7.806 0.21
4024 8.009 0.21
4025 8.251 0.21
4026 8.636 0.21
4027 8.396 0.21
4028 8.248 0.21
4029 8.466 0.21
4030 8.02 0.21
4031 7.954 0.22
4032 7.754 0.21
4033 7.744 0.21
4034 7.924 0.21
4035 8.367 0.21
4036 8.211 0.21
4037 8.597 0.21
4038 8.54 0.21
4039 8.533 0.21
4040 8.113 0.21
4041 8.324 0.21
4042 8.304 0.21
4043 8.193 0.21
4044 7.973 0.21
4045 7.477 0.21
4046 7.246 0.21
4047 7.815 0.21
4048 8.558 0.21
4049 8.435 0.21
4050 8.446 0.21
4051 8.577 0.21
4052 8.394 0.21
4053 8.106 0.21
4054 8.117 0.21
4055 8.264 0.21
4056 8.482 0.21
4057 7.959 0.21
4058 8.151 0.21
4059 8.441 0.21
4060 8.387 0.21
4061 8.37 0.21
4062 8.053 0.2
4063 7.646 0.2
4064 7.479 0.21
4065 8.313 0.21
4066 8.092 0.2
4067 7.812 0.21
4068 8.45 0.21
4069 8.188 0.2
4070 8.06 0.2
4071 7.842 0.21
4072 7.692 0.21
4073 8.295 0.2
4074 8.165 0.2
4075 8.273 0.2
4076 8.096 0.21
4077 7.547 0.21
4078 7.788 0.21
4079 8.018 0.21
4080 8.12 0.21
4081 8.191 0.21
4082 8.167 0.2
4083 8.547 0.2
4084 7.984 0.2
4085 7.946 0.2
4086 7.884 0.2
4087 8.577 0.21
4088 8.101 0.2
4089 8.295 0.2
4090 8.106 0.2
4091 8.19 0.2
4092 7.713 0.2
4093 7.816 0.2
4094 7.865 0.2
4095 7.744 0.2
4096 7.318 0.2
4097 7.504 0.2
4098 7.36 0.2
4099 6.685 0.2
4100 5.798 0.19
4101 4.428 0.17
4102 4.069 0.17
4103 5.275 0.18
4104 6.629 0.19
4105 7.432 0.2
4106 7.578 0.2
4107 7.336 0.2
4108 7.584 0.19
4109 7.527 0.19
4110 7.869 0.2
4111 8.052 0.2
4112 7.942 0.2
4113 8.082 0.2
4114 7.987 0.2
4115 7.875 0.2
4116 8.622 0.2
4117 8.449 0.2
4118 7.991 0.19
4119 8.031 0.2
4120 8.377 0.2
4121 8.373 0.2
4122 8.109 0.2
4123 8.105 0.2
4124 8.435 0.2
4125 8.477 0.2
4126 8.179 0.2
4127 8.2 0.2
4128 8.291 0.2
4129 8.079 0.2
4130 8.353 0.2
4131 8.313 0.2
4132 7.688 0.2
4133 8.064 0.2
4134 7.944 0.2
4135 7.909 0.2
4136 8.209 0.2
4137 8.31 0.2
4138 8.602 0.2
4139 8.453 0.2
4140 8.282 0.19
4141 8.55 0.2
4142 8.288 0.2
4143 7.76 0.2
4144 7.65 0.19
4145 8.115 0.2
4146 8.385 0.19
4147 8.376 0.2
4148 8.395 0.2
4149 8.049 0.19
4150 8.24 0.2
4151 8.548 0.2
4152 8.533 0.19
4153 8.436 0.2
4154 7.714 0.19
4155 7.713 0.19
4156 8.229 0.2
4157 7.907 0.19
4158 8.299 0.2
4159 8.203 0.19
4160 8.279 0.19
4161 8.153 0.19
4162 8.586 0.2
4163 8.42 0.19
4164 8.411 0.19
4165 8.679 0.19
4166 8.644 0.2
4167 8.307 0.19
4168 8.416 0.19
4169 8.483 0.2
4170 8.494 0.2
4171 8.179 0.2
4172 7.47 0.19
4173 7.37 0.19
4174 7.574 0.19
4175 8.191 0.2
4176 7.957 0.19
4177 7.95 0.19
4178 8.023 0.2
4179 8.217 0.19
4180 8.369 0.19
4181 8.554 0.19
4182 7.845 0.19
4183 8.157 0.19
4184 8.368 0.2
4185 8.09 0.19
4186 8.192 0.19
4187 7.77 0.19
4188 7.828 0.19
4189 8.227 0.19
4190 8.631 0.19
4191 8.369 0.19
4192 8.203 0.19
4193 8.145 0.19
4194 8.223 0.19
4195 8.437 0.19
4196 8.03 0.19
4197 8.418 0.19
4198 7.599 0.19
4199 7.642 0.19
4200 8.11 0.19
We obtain 2.8 angstrom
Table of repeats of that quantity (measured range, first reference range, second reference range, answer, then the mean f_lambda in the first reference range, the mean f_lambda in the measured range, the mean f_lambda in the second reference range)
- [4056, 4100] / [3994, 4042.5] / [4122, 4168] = 1.3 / 8.17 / 7.96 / 8.24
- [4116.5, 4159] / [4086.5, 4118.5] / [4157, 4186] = -2.1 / 7.43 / 8.2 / 8.2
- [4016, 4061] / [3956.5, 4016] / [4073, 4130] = -4.3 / 7.24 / 8.19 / 7.75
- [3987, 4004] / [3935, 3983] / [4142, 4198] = -3.5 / 6.52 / 8.19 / 8.18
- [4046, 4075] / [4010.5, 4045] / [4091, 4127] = -0.8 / 8.2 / 8.15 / 7.52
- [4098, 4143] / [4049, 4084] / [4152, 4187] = 2.3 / 8.14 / 7.74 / 8.17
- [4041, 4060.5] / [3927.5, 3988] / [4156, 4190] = -2.9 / 6.29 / 8.18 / 8.18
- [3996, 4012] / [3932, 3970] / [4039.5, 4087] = -2.4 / 6.08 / 8.1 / 8.11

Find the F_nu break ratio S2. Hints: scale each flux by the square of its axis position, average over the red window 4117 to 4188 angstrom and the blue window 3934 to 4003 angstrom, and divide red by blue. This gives 1.3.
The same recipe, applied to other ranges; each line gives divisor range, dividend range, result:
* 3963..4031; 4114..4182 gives 1.19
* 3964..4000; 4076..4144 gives 1.22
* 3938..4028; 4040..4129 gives 1.12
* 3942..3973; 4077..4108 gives 1.23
